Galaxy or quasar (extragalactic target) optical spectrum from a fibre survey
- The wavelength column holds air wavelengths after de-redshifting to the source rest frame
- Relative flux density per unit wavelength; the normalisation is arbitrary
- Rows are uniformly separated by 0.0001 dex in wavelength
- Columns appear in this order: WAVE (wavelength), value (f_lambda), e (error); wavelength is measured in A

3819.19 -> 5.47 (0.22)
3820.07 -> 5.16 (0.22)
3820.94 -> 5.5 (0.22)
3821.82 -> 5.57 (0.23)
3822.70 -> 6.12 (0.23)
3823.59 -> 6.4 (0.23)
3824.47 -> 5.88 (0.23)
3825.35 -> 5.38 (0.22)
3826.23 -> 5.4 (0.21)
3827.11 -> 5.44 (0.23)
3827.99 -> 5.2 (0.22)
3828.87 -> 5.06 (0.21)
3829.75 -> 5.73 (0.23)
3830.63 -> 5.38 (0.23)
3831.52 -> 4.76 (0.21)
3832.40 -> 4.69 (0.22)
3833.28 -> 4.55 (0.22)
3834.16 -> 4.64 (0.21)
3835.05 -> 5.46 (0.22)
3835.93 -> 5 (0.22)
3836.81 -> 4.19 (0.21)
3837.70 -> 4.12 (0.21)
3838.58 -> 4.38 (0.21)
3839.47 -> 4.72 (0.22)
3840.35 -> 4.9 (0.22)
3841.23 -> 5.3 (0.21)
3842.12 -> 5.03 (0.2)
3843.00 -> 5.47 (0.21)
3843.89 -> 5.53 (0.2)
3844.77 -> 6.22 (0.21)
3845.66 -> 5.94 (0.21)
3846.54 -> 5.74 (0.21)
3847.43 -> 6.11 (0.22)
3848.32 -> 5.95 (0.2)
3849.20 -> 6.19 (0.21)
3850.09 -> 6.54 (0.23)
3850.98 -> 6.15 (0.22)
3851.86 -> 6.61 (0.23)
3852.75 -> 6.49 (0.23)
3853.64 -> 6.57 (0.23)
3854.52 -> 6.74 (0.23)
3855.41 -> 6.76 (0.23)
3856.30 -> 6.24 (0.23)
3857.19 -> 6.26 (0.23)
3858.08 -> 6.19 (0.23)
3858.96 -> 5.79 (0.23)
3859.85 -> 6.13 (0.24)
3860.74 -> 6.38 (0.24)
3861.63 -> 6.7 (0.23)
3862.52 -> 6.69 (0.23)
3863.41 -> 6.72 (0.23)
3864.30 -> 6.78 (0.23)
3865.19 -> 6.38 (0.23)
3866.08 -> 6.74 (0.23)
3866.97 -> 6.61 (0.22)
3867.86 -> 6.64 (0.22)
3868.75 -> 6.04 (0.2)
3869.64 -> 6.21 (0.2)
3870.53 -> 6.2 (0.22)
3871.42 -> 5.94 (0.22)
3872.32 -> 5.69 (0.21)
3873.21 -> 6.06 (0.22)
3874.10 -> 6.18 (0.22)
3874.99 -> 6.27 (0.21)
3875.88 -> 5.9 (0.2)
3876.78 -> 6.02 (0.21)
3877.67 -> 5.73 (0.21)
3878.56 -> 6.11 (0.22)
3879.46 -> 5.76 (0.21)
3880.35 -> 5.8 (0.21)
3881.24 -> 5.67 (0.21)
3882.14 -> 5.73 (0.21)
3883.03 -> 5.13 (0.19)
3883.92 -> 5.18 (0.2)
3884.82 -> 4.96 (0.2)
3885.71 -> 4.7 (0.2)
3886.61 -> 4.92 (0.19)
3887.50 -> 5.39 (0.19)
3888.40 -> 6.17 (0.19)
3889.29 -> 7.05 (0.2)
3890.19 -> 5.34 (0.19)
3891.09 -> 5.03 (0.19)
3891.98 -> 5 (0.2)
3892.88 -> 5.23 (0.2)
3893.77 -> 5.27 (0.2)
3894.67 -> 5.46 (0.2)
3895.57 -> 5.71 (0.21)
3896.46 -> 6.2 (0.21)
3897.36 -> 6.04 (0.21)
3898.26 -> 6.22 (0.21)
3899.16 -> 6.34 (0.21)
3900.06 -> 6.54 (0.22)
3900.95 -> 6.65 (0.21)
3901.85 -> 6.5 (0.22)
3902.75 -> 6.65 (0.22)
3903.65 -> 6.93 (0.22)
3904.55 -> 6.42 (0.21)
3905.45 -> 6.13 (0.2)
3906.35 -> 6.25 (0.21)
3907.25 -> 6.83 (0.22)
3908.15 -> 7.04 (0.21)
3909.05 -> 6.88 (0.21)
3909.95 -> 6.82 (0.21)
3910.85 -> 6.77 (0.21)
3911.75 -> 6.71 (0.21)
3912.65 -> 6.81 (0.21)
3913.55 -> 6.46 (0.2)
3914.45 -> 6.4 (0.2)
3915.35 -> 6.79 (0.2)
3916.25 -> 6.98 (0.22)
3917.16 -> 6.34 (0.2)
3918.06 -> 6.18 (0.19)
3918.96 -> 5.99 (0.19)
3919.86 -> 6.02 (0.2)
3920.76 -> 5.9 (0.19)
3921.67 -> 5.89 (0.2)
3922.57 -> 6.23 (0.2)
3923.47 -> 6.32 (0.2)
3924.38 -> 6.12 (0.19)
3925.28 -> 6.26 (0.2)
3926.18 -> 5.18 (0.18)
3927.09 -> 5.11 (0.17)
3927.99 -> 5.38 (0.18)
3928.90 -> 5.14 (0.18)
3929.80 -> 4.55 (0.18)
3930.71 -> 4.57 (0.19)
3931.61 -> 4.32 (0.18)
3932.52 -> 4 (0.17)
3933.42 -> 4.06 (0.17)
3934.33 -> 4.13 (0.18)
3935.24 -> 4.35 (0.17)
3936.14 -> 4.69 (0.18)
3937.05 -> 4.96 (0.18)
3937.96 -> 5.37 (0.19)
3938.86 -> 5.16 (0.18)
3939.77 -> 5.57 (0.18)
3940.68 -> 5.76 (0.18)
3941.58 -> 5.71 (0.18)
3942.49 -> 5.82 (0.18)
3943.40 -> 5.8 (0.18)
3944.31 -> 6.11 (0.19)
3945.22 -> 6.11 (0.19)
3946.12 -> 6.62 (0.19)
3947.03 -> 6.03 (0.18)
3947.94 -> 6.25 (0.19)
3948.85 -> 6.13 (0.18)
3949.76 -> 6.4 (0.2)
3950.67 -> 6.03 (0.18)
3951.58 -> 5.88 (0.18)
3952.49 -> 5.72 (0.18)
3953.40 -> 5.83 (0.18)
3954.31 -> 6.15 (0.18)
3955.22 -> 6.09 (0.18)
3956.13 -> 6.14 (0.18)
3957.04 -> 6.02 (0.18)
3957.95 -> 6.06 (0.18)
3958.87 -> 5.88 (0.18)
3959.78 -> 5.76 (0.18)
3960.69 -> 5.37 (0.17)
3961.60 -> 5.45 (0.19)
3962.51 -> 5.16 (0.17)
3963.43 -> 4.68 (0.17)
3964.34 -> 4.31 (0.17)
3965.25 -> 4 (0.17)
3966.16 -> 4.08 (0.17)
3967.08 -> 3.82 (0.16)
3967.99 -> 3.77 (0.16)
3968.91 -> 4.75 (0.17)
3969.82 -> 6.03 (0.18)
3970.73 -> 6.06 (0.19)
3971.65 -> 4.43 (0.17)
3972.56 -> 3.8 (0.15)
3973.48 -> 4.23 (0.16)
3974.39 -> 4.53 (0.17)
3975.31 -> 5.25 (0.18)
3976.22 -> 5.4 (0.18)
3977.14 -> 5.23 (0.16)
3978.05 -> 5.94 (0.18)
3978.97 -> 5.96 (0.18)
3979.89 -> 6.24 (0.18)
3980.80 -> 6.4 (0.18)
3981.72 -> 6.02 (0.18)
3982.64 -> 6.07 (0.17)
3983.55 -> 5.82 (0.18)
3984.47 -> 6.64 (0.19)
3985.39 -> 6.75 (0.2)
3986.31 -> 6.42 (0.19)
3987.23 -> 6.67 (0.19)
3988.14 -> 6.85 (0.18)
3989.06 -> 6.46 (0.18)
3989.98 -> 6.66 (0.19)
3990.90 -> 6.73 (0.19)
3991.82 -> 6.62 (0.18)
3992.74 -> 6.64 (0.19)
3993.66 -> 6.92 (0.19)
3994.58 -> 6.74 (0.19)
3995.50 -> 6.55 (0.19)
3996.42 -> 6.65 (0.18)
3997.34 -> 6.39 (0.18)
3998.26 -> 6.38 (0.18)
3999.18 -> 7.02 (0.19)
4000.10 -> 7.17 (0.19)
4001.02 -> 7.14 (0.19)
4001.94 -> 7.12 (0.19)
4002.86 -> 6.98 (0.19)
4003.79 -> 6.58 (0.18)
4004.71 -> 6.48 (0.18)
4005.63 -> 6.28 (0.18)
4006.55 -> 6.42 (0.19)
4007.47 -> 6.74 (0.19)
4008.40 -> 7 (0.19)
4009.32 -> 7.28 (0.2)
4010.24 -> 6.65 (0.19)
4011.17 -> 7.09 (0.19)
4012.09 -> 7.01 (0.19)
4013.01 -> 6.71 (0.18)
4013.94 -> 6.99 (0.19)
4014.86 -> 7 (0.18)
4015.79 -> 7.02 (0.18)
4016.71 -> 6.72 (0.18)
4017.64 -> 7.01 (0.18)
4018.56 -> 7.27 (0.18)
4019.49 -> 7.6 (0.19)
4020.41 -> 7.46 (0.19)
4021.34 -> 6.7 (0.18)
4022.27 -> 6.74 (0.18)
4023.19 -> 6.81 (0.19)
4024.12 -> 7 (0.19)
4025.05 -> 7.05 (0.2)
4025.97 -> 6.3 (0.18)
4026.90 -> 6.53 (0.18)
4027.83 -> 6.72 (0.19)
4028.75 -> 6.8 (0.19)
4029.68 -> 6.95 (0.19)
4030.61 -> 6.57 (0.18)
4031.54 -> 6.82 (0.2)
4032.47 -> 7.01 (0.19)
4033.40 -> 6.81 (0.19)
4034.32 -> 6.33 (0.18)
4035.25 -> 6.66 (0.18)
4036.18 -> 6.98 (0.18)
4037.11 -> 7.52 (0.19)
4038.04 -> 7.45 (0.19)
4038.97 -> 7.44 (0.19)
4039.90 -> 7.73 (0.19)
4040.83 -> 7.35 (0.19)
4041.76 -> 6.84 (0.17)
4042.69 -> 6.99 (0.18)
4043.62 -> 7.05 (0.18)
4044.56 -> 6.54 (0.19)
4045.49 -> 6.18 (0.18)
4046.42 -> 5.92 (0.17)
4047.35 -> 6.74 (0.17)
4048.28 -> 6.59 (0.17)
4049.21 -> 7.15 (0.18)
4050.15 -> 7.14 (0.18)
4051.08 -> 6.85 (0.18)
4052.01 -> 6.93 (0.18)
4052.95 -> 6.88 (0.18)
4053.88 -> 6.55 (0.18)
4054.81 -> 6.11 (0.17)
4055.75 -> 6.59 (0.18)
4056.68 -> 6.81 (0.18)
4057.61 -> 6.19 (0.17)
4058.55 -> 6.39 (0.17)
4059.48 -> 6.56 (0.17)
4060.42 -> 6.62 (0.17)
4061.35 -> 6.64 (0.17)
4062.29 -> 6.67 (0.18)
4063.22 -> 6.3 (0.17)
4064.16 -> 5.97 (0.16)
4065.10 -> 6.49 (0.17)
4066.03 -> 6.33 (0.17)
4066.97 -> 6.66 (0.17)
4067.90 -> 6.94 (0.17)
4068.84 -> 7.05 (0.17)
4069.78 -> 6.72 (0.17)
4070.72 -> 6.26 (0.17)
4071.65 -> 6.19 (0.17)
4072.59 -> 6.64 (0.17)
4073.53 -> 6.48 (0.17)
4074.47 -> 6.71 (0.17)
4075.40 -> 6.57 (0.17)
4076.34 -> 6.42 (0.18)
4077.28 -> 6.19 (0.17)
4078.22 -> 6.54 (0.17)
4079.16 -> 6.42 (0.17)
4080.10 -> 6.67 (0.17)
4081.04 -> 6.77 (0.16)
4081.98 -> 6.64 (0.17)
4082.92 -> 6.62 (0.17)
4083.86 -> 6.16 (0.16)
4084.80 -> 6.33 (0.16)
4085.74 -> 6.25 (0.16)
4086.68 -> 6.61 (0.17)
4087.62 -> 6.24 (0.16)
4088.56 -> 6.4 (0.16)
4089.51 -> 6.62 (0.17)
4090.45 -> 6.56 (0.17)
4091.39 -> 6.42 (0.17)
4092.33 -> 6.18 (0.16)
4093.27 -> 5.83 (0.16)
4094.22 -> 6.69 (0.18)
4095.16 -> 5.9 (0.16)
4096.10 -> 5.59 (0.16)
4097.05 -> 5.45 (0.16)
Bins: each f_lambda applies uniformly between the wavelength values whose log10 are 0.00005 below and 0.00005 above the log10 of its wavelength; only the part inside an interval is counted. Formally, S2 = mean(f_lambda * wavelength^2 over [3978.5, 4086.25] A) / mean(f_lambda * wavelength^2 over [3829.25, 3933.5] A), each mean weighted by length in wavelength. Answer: 1.23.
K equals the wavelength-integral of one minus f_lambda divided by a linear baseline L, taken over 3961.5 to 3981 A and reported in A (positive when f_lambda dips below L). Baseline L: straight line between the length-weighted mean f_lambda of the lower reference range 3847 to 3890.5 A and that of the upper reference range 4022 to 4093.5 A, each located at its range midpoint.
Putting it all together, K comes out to 4.4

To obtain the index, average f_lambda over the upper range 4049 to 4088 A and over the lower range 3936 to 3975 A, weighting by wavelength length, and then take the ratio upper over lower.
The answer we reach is 1.21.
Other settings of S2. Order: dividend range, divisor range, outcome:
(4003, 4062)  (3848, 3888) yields 1.22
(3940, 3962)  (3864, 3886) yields 1.04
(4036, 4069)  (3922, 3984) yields 1.32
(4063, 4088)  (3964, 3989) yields 1.26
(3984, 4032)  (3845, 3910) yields 1.19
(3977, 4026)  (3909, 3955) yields 1.20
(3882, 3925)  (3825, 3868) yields 1.09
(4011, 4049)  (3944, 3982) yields 1.30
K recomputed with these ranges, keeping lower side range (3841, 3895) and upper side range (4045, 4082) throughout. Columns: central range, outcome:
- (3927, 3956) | 3.5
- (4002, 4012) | -0.6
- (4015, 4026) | -1.0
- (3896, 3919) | -1.7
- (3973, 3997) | 0.6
